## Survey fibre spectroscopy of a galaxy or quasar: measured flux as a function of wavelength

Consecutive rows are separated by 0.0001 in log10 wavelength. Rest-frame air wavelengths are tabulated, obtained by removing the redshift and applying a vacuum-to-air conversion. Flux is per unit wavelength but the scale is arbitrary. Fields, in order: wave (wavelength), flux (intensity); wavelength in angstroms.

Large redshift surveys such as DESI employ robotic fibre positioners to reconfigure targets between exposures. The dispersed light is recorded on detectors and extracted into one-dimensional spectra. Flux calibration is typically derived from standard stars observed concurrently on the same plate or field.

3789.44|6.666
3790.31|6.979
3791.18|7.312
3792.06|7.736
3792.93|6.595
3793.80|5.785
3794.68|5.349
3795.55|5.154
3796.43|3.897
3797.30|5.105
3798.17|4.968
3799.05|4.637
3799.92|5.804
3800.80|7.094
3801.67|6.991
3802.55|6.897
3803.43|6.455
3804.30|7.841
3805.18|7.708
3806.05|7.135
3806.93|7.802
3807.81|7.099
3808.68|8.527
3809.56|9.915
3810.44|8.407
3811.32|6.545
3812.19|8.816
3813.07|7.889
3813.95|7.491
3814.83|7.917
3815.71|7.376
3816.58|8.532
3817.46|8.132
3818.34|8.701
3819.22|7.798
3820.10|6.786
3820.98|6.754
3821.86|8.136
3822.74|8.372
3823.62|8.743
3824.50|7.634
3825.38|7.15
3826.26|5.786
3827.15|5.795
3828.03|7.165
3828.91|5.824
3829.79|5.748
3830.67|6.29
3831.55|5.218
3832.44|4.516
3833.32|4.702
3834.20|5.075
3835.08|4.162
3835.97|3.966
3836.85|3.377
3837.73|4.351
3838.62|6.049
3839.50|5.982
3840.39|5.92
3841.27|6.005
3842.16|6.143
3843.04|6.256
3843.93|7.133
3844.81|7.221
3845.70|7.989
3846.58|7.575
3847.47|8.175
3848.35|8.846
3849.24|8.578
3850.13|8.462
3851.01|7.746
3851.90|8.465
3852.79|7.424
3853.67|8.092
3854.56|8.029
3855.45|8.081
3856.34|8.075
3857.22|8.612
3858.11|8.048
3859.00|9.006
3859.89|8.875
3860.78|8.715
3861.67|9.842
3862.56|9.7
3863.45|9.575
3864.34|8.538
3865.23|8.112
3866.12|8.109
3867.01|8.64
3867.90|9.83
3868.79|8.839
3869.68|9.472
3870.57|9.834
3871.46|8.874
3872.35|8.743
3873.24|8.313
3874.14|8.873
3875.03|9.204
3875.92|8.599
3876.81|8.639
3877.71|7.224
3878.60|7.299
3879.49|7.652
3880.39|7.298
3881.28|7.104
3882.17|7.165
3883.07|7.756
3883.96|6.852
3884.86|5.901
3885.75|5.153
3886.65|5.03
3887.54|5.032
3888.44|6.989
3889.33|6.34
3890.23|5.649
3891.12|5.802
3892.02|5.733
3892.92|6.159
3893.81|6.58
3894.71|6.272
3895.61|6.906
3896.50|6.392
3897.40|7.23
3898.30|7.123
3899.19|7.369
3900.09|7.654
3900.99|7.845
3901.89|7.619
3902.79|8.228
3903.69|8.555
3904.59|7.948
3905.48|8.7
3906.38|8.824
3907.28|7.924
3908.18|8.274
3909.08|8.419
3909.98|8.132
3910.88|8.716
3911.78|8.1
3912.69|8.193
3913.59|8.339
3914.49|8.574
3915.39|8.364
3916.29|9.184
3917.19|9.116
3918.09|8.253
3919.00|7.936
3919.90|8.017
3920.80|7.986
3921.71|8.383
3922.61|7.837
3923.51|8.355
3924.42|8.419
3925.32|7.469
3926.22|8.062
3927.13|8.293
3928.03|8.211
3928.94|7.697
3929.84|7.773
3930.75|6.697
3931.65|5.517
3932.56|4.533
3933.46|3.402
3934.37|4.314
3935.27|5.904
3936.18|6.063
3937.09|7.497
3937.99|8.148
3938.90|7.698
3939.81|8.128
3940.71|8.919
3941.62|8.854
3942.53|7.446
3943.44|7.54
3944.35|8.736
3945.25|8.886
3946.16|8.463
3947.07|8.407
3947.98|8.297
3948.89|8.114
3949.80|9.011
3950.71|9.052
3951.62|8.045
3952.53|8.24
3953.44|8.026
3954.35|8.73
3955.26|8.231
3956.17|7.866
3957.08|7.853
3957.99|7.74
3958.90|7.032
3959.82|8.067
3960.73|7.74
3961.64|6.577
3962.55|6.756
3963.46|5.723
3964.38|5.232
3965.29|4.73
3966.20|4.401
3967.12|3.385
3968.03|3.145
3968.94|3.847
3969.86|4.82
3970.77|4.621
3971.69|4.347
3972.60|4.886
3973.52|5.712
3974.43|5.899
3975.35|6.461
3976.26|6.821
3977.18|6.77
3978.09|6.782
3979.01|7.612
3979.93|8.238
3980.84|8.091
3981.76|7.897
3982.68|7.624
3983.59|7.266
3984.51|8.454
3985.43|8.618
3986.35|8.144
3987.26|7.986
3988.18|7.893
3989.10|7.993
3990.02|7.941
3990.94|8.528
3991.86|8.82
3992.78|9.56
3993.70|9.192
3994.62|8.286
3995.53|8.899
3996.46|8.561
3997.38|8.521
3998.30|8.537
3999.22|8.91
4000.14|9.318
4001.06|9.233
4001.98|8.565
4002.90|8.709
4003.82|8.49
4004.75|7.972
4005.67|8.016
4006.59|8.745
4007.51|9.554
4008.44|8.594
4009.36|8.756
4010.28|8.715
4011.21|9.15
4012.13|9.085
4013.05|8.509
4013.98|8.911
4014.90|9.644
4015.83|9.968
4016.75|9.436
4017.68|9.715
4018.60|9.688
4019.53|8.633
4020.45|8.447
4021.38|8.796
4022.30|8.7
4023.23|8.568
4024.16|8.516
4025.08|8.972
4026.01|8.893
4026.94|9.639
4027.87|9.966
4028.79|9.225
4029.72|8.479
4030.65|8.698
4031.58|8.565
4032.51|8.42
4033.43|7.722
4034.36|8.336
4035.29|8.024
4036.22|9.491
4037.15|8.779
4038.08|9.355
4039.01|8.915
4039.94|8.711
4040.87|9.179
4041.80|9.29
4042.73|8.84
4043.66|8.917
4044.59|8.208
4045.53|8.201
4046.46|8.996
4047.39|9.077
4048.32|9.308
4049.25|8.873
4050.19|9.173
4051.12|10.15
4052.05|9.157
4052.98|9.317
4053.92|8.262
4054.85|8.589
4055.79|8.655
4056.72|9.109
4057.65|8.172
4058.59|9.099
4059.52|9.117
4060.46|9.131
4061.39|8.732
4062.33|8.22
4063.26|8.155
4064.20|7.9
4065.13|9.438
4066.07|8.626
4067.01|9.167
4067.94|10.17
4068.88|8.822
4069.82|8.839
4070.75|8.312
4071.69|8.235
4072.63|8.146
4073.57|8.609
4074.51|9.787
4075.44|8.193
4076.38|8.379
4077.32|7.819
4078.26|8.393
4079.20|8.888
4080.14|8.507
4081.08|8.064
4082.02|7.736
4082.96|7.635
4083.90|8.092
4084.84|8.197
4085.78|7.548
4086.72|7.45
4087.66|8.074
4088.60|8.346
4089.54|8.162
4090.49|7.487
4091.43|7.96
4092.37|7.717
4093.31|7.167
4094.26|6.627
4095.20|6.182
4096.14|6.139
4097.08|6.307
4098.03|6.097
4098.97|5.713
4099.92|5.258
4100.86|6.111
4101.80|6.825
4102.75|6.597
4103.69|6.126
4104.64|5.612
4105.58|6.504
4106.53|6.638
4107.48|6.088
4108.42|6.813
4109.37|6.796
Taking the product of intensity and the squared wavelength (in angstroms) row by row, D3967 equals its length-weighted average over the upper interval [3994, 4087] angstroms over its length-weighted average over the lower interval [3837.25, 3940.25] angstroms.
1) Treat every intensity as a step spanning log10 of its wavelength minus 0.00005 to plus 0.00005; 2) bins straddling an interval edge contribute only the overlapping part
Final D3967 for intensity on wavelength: 1.2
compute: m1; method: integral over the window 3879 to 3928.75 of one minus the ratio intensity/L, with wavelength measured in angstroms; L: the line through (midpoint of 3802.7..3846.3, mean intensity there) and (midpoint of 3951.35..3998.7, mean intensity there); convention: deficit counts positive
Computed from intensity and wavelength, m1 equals -3.8 angstroms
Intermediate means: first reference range 6.82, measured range 7.52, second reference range 7.13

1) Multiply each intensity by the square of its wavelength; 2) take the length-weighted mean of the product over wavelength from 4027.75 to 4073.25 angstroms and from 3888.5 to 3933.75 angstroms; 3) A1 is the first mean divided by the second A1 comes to 1.25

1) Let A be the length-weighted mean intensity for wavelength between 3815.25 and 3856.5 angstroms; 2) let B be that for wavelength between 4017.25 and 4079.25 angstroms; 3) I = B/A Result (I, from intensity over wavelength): 1.29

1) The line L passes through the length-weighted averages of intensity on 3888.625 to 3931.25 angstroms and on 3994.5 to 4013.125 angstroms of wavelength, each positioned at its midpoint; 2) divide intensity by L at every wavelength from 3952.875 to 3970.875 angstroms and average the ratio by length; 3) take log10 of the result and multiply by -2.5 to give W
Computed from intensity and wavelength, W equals 0.30 mag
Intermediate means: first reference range 7.73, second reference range 8.74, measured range 6.27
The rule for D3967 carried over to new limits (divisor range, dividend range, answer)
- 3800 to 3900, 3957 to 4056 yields 1.20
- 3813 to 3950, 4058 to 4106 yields 1.15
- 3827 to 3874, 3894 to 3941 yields 1.06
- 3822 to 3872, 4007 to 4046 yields 1.32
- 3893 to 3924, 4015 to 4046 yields 1.19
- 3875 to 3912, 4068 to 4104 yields 1.16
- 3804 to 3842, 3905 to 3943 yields 1.20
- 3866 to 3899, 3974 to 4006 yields 1.17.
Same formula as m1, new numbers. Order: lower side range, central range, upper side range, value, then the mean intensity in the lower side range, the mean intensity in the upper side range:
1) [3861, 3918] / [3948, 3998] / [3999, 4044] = 7.6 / 7.82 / 8.89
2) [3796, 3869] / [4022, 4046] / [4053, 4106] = -3.2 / 7.25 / 7.89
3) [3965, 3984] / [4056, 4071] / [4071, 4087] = -1.8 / 5.88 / 8.22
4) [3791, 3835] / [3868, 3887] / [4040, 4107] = -1.9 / 6.84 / 8.09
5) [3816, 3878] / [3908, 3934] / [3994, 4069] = 0.9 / 7.54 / 8.87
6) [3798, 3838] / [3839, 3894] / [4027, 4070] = -3.7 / 6.8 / 8.87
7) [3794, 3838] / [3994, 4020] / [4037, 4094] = -2.5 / 6.63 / 8.57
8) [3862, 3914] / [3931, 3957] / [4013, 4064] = 1.9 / 7.72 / 8.9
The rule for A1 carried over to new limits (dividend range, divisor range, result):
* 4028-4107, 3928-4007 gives 1.16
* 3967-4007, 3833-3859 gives 1.17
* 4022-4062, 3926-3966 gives 1.26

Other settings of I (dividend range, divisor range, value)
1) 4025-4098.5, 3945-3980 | 1.25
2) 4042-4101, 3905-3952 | 1.05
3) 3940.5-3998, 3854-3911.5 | 0.94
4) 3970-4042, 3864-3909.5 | 1.10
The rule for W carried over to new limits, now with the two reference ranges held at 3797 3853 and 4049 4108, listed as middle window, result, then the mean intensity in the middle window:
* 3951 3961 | -0.08 mag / 7.98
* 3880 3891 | 0.13 mag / 6.34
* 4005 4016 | -0.17 mag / 8.93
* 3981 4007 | -0.12 mag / 8.45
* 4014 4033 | -0.17 mag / 9.05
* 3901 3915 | -0.15 mag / 8.29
